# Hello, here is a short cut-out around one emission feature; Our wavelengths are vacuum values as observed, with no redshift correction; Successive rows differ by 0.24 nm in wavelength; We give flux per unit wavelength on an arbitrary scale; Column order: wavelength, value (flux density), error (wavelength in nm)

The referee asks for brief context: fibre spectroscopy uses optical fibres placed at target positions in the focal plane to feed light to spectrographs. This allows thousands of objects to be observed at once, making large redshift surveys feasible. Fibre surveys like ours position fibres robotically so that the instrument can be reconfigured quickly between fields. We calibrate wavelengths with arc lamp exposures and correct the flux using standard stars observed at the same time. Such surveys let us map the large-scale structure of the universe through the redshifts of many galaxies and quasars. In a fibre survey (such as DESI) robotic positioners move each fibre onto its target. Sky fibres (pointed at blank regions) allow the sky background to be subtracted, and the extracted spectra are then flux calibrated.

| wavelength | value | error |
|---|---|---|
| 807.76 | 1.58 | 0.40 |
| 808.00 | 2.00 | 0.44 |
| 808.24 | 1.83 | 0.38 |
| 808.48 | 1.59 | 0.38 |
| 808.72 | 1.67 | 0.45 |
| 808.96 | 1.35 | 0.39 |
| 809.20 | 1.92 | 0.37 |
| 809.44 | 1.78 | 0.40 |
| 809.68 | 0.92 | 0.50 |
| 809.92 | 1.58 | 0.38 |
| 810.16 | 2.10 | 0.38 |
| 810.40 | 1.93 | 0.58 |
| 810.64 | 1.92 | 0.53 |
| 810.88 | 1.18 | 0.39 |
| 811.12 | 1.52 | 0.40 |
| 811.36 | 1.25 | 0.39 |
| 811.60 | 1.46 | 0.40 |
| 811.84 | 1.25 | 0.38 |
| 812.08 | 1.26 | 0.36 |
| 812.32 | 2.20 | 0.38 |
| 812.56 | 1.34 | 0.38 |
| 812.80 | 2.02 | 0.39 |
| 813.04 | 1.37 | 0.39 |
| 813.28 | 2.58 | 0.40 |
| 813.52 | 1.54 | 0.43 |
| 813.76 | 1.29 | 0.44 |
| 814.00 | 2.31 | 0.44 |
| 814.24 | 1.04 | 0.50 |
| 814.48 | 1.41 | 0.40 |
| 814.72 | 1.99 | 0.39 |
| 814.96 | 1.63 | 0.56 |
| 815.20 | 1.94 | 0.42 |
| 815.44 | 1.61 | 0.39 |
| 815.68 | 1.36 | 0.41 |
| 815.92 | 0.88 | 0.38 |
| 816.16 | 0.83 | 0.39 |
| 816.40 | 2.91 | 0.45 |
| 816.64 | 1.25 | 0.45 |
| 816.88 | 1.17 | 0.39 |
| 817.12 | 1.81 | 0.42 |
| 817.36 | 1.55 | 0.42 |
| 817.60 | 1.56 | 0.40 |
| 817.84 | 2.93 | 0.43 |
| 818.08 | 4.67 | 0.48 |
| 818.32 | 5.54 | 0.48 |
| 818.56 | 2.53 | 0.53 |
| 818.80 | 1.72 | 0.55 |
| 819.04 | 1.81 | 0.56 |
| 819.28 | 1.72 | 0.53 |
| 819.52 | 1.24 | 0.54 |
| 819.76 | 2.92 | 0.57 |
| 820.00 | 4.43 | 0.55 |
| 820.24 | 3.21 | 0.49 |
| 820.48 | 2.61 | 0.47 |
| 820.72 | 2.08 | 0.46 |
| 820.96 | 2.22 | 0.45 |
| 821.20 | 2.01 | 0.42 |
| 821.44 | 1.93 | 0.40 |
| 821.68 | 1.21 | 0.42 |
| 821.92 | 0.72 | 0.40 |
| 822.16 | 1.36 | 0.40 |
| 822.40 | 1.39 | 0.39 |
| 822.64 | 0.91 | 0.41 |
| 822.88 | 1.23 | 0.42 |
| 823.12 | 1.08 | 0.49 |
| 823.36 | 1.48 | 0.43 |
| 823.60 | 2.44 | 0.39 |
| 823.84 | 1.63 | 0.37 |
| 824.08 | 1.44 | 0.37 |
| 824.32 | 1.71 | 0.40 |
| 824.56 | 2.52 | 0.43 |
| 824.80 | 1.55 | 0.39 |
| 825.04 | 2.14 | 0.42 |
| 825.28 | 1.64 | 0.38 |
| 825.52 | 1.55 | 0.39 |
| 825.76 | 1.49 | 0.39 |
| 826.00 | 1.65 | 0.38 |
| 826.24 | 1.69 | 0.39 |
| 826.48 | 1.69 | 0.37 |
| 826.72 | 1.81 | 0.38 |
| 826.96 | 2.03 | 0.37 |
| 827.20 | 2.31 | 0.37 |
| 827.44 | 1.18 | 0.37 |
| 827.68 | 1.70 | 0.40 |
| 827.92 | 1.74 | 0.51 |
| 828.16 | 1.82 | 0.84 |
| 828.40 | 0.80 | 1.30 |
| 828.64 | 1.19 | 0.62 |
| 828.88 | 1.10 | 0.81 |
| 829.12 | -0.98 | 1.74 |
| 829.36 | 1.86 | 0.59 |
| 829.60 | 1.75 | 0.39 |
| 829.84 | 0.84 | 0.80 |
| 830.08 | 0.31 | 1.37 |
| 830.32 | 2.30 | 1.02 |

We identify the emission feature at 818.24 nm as [S II]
